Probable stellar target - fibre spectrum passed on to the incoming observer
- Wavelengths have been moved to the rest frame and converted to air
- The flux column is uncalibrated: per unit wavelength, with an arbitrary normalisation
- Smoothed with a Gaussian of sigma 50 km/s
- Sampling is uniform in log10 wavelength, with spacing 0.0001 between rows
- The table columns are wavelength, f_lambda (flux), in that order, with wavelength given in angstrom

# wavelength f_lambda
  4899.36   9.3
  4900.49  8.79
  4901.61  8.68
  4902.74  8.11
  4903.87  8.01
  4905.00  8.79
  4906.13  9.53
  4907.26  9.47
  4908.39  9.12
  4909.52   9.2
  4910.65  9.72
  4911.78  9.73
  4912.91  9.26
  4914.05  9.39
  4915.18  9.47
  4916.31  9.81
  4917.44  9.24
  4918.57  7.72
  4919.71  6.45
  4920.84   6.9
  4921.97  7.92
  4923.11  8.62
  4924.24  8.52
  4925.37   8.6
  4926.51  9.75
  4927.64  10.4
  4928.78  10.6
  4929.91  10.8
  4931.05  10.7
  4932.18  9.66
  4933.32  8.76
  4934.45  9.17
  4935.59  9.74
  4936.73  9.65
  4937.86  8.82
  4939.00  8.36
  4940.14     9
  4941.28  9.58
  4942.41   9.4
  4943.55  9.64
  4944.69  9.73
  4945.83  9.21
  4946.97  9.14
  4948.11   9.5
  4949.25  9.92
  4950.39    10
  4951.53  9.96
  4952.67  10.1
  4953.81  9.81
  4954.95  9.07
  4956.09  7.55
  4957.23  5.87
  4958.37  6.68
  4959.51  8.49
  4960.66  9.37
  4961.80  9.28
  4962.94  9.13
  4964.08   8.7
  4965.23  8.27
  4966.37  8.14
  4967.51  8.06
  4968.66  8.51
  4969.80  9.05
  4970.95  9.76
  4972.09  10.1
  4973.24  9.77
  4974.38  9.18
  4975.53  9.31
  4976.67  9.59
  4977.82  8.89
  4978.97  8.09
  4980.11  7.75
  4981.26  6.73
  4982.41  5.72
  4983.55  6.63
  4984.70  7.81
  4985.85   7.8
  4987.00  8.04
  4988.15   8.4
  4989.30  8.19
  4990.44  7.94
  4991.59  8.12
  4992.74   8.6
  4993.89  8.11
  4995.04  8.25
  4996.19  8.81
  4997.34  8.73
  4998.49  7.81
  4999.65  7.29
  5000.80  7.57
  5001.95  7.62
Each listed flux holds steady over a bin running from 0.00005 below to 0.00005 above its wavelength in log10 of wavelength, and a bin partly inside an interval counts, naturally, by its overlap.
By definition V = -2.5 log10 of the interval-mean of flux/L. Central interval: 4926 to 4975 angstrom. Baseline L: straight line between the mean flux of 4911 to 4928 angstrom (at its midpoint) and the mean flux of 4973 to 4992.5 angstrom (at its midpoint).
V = -0.09 mag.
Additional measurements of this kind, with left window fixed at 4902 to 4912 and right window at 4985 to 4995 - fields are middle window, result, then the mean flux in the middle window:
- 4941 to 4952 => -0.118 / 9.61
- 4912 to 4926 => 0.049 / 8.52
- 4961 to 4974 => -0.076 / 8.99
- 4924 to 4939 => -0.098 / 9.61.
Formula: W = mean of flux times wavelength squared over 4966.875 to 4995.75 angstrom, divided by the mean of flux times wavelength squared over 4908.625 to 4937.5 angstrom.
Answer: 0.93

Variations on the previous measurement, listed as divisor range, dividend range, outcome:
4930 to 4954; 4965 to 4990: 0.89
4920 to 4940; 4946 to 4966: 0.98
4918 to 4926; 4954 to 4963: 1.06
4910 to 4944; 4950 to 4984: 0.95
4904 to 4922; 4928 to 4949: 1.09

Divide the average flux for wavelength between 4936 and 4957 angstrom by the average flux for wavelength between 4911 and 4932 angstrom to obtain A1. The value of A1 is 1.0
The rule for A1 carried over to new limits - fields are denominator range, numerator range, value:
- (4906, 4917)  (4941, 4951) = 1.01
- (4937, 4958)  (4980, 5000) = 0.86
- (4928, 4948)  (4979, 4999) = 0.82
